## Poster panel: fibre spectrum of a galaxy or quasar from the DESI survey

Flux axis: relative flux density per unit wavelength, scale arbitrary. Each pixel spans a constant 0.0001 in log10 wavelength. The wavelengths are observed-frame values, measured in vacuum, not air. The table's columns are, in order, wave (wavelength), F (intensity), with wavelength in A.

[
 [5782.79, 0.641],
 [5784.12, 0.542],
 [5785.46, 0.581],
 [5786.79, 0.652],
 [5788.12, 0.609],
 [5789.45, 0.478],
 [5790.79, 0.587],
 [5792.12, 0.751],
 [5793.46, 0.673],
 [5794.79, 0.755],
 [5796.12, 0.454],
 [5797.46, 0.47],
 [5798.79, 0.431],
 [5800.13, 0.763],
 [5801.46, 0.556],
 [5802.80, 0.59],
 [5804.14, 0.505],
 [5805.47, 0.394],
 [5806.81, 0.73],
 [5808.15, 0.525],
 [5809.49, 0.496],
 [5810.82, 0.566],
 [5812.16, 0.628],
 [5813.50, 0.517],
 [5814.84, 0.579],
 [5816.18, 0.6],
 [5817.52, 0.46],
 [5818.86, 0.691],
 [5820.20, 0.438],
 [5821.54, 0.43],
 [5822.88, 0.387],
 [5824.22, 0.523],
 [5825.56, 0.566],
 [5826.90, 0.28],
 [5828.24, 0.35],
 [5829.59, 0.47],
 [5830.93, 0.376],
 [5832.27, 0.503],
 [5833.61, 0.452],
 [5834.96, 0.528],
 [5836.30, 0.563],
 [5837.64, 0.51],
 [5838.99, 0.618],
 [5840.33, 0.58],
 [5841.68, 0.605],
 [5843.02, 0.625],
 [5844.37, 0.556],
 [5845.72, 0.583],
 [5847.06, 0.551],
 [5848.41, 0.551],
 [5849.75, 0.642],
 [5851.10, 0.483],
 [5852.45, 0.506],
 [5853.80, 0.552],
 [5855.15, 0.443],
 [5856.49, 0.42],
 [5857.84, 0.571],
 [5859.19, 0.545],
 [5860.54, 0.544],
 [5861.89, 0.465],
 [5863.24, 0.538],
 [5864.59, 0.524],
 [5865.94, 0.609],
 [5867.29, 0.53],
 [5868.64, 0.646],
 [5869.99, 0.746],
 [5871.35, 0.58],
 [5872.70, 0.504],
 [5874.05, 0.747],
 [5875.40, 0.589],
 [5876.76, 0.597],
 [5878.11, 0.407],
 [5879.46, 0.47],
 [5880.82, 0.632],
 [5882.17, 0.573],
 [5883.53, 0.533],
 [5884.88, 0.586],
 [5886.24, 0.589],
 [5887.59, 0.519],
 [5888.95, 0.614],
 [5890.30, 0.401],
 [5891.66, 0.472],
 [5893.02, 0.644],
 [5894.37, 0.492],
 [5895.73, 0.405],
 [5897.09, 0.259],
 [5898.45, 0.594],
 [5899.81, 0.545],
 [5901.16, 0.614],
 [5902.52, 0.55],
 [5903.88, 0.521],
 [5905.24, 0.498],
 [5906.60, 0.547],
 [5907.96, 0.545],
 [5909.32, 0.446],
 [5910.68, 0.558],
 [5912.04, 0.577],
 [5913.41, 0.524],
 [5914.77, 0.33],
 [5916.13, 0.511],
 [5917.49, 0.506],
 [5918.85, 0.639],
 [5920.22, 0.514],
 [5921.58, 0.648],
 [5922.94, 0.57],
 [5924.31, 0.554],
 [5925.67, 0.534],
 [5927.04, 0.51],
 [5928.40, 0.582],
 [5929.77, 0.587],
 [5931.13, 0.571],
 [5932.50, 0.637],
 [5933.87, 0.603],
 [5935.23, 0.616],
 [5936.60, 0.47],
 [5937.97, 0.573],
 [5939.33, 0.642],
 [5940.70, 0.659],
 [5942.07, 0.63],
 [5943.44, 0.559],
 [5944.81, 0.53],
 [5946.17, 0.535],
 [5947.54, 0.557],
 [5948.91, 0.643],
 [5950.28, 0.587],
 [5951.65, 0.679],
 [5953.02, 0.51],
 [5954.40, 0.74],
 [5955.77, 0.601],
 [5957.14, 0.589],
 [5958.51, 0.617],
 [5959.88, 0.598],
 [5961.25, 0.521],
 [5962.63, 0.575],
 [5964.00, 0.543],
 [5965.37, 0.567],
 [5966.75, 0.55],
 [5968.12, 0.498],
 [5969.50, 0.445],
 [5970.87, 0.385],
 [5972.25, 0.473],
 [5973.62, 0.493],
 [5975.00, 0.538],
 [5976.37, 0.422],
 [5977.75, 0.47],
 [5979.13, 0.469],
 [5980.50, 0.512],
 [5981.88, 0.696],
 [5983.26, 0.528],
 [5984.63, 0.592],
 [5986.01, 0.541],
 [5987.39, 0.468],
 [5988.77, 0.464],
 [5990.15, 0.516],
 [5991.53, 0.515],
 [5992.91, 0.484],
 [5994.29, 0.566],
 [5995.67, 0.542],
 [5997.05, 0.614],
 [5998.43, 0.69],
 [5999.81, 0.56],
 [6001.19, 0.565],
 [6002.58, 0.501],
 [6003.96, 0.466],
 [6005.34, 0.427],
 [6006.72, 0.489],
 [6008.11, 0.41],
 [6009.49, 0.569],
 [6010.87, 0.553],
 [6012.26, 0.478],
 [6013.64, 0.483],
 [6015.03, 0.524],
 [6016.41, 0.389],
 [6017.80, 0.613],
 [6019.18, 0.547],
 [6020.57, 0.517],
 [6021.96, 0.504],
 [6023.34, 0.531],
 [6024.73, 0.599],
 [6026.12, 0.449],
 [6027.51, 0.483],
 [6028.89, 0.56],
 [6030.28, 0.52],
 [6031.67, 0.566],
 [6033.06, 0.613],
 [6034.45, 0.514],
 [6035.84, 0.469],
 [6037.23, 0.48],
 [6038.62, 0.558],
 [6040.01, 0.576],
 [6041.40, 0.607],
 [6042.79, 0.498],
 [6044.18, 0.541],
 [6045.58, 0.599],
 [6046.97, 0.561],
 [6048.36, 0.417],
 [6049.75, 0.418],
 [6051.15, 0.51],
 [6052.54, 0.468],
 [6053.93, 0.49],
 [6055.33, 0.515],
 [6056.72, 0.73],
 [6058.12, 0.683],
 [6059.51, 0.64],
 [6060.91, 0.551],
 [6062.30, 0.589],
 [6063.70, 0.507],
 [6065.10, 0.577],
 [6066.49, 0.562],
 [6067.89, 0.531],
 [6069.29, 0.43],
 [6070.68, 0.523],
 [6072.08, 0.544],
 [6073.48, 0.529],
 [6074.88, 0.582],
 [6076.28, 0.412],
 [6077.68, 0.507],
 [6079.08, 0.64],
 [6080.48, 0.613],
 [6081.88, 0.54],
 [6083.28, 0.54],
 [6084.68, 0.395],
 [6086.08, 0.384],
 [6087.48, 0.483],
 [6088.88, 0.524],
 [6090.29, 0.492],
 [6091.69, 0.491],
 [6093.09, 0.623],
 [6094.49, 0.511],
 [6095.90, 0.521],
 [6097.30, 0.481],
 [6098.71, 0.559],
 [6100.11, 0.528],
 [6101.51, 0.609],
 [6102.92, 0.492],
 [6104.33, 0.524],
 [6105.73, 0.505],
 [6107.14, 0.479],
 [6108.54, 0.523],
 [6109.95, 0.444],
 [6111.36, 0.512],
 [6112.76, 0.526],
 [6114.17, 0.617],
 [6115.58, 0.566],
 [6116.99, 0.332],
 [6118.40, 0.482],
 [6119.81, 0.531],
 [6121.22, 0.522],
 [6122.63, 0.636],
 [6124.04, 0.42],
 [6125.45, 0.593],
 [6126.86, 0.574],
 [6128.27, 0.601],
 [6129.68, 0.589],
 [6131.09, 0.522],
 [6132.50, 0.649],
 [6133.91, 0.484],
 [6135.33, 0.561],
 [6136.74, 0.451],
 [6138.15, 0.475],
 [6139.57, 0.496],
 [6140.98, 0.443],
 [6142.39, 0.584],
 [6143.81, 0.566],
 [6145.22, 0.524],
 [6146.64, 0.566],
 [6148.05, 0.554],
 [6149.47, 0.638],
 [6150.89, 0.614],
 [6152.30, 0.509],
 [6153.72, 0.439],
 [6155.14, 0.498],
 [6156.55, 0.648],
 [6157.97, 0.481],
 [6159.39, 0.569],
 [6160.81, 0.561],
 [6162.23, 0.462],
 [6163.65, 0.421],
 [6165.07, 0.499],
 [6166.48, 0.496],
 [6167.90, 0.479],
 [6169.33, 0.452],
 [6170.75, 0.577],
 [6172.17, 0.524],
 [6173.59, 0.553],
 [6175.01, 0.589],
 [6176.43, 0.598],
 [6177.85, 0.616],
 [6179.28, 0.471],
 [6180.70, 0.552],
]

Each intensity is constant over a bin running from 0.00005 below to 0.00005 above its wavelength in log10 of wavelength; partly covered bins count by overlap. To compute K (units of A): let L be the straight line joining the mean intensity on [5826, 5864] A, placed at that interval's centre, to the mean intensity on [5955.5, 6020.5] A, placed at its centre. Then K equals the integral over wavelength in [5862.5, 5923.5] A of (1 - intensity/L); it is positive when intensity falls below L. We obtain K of -2.9 A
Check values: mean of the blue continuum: 0.515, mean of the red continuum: 0.524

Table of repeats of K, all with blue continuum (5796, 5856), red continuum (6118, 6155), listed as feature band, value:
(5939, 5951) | -1.40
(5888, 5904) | 0.59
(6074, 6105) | 0.95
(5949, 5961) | -1.85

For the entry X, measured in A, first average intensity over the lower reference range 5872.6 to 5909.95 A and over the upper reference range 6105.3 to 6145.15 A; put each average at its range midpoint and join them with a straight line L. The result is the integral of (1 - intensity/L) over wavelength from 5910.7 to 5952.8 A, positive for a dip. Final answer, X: -3.0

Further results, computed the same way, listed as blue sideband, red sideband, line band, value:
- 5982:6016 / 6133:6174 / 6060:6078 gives -0.2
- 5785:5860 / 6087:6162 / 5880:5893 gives -0.3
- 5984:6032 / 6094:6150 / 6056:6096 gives -1.0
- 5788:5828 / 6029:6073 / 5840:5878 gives -1.3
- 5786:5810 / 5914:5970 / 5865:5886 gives -0.3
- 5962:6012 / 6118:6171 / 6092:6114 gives 0.1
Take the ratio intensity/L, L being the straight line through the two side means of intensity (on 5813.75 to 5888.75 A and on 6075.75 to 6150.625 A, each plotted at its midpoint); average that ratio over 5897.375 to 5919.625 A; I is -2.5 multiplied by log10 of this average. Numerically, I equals 0.02 mag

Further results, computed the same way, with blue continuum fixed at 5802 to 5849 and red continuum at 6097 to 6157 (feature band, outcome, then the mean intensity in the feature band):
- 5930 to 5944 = -0.13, 0.596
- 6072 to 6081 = -0.03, 0.545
